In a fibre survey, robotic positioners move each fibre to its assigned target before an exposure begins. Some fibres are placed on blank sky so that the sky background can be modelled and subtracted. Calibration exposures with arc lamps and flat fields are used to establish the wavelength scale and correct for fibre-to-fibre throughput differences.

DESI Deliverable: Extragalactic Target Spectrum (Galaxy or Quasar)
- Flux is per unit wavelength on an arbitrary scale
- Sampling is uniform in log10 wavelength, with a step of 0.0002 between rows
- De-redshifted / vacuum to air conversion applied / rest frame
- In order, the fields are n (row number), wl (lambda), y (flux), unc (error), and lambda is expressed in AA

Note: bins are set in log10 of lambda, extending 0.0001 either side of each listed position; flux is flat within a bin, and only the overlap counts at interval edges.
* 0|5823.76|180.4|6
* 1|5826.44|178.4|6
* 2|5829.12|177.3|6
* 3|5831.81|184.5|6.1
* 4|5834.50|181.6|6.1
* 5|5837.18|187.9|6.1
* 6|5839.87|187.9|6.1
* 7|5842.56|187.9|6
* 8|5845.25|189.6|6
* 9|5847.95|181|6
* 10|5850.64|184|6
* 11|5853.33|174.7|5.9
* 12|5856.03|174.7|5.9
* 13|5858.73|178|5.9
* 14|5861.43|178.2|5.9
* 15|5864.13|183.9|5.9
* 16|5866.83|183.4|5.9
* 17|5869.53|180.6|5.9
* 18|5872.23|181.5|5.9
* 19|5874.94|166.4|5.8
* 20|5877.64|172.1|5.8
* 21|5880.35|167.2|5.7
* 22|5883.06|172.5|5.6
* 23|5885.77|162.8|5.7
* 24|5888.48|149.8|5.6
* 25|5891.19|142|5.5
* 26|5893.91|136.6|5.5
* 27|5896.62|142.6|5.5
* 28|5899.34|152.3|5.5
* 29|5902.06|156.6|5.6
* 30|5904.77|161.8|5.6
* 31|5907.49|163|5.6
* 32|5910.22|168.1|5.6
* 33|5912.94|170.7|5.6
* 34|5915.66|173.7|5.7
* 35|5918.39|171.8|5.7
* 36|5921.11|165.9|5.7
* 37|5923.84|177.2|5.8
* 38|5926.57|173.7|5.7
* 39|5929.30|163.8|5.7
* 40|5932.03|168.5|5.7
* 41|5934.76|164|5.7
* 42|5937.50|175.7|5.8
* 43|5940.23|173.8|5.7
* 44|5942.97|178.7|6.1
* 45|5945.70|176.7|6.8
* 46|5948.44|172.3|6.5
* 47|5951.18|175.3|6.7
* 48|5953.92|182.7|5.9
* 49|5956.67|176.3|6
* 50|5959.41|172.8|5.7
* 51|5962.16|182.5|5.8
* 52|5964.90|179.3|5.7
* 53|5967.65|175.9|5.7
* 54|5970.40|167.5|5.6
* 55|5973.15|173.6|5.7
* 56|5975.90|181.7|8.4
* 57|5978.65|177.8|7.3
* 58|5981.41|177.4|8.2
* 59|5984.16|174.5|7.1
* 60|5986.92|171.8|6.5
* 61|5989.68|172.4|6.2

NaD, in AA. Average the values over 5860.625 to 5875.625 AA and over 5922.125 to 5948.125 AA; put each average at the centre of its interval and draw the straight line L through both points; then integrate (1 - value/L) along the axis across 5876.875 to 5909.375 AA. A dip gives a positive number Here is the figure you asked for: 3.7 AA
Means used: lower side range 180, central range 156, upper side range 172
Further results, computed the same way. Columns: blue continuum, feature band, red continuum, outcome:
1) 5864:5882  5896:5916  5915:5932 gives 1.3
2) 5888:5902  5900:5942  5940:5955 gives -2.0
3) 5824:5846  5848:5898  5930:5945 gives 3.1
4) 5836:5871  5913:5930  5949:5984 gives 0.7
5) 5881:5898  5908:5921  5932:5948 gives -0.6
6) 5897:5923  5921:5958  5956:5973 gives -0.7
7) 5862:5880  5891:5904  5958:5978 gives 2.2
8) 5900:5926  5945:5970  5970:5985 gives -0.5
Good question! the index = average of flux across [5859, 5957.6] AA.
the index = 168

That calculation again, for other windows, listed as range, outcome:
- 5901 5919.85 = 167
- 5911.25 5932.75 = 171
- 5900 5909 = 160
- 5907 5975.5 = 173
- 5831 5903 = 172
